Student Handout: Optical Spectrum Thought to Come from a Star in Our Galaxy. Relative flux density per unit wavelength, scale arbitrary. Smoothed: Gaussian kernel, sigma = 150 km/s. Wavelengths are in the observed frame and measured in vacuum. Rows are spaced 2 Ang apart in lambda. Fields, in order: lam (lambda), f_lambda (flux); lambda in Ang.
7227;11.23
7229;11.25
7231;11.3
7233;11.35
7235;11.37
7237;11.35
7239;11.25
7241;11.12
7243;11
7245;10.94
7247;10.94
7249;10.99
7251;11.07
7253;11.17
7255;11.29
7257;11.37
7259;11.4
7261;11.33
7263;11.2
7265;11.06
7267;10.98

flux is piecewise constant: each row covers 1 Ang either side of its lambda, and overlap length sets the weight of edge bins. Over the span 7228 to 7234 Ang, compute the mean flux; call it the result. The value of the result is 11.3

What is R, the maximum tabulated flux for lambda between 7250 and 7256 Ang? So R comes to 11.29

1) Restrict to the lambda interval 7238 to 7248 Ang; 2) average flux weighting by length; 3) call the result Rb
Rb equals 11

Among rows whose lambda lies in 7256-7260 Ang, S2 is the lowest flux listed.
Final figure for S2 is 11.37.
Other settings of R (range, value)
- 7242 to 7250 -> 11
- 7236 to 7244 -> 11.35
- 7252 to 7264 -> 11.4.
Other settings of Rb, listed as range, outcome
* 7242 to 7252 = 11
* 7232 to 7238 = 11.4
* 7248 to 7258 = 11.2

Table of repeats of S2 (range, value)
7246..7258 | 10.94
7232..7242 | 11.12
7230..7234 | 11.3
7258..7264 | 11.2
